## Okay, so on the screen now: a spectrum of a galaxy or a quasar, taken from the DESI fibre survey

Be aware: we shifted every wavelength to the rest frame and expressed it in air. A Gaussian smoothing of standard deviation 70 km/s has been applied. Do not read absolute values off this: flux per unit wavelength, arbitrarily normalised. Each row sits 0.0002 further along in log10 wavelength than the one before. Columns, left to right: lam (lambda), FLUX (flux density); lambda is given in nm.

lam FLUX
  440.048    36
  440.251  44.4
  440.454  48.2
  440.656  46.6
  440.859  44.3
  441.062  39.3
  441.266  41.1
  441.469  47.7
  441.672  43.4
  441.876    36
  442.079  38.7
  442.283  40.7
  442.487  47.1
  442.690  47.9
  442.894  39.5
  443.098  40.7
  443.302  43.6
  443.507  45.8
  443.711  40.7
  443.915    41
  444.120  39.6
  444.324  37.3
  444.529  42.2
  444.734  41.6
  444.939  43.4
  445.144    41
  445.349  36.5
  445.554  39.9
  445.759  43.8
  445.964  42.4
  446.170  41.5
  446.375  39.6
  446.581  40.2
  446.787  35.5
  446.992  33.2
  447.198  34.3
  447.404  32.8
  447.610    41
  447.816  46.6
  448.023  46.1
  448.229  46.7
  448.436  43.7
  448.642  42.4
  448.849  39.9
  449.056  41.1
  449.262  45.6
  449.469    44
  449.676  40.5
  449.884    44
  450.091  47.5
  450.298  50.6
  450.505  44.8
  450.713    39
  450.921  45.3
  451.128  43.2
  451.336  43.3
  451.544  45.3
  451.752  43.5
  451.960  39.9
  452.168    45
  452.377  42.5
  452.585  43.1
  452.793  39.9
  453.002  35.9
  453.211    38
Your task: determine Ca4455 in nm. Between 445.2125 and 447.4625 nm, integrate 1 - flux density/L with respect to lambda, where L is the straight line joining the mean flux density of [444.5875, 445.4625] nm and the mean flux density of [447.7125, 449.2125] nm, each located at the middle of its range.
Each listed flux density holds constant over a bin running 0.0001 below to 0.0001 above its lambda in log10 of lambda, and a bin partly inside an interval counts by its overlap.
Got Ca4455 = 0.191 nm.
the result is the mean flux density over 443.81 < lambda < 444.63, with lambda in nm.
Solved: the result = 40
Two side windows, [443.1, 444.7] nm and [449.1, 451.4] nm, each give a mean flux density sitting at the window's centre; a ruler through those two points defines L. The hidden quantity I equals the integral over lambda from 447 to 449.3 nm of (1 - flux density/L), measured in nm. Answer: 0.105 nm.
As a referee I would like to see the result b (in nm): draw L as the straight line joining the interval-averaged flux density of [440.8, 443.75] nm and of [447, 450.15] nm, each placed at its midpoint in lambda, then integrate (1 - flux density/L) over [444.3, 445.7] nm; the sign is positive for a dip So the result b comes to 0.06 nm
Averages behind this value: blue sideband 42.4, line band 40.5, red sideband 42.1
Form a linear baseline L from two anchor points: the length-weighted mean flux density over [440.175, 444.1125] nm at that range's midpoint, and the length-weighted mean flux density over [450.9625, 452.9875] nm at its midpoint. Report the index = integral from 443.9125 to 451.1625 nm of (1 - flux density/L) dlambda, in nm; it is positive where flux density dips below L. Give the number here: 0.193 nm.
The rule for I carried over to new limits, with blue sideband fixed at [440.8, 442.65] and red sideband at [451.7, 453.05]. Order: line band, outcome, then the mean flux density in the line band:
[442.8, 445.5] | 0.068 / 41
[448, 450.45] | -0.151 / 44.3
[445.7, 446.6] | 0.009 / 41.5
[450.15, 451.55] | -0.098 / 44.5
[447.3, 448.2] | -0.005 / 42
